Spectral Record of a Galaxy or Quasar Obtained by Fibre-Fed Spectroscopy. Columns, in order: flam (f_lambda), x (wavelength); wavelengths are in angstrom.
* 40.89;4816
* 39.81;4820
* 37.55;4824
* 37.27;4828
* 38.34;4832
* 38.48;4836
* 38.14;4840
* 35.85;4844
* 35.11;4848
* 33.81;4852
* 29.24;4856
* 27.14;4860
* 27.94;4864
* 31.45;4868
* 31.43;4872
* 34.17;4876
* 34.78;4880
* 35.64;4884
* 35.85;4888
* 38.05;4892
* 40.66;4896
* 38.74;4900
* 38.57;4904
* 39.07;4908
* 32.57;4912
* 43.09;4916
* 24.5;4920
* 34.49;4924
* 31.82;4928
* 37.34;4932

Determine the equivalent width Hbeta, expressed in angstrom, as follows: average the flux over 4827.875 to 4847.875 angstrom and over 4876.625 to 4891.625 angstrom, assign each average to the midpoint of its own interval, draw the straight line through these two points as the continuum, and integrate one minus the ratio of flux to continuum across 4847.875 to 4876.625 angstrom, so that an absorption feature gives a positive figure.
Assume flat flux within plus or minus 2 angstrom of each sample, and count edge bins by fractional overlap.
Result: 4.4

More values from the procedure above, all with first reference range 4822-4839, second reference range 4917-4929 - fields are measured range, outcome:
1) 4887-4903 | -2.54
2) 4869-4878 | 0.56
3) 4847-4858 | 1.16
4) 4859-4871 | 2.10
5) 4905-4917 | -2.17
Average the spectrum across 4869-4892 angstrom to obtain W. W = 34.6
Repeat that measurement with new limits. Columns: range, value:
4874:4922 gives 36.3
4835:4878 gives 32.9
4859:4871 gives 29.2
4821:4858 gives 36.1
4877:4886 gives 35.1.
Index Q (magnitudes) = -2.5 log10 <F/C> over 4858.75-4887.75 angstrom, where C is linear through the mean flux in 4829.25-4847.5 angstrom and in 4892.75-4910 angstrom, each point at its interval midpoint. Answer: 0.19 mag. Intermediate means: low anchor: 37.5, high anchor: 39.2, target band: 32.2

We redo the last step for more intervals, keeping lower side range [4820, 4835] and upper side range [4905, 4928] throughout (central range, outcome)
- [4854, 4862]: 0.292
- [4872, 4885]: 0.056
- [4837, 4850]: 0.027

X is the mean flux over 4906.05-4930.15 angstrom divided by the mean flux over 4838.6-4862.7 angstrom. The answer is 1.0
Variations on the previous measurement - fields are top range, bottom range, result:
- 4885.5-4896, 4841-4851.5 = 1.06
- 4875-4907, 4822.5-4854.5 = 1.01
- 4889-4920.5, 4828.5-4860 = 1.07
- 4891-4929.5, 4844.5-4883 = 1.13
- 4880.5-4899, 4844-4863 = 1.18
